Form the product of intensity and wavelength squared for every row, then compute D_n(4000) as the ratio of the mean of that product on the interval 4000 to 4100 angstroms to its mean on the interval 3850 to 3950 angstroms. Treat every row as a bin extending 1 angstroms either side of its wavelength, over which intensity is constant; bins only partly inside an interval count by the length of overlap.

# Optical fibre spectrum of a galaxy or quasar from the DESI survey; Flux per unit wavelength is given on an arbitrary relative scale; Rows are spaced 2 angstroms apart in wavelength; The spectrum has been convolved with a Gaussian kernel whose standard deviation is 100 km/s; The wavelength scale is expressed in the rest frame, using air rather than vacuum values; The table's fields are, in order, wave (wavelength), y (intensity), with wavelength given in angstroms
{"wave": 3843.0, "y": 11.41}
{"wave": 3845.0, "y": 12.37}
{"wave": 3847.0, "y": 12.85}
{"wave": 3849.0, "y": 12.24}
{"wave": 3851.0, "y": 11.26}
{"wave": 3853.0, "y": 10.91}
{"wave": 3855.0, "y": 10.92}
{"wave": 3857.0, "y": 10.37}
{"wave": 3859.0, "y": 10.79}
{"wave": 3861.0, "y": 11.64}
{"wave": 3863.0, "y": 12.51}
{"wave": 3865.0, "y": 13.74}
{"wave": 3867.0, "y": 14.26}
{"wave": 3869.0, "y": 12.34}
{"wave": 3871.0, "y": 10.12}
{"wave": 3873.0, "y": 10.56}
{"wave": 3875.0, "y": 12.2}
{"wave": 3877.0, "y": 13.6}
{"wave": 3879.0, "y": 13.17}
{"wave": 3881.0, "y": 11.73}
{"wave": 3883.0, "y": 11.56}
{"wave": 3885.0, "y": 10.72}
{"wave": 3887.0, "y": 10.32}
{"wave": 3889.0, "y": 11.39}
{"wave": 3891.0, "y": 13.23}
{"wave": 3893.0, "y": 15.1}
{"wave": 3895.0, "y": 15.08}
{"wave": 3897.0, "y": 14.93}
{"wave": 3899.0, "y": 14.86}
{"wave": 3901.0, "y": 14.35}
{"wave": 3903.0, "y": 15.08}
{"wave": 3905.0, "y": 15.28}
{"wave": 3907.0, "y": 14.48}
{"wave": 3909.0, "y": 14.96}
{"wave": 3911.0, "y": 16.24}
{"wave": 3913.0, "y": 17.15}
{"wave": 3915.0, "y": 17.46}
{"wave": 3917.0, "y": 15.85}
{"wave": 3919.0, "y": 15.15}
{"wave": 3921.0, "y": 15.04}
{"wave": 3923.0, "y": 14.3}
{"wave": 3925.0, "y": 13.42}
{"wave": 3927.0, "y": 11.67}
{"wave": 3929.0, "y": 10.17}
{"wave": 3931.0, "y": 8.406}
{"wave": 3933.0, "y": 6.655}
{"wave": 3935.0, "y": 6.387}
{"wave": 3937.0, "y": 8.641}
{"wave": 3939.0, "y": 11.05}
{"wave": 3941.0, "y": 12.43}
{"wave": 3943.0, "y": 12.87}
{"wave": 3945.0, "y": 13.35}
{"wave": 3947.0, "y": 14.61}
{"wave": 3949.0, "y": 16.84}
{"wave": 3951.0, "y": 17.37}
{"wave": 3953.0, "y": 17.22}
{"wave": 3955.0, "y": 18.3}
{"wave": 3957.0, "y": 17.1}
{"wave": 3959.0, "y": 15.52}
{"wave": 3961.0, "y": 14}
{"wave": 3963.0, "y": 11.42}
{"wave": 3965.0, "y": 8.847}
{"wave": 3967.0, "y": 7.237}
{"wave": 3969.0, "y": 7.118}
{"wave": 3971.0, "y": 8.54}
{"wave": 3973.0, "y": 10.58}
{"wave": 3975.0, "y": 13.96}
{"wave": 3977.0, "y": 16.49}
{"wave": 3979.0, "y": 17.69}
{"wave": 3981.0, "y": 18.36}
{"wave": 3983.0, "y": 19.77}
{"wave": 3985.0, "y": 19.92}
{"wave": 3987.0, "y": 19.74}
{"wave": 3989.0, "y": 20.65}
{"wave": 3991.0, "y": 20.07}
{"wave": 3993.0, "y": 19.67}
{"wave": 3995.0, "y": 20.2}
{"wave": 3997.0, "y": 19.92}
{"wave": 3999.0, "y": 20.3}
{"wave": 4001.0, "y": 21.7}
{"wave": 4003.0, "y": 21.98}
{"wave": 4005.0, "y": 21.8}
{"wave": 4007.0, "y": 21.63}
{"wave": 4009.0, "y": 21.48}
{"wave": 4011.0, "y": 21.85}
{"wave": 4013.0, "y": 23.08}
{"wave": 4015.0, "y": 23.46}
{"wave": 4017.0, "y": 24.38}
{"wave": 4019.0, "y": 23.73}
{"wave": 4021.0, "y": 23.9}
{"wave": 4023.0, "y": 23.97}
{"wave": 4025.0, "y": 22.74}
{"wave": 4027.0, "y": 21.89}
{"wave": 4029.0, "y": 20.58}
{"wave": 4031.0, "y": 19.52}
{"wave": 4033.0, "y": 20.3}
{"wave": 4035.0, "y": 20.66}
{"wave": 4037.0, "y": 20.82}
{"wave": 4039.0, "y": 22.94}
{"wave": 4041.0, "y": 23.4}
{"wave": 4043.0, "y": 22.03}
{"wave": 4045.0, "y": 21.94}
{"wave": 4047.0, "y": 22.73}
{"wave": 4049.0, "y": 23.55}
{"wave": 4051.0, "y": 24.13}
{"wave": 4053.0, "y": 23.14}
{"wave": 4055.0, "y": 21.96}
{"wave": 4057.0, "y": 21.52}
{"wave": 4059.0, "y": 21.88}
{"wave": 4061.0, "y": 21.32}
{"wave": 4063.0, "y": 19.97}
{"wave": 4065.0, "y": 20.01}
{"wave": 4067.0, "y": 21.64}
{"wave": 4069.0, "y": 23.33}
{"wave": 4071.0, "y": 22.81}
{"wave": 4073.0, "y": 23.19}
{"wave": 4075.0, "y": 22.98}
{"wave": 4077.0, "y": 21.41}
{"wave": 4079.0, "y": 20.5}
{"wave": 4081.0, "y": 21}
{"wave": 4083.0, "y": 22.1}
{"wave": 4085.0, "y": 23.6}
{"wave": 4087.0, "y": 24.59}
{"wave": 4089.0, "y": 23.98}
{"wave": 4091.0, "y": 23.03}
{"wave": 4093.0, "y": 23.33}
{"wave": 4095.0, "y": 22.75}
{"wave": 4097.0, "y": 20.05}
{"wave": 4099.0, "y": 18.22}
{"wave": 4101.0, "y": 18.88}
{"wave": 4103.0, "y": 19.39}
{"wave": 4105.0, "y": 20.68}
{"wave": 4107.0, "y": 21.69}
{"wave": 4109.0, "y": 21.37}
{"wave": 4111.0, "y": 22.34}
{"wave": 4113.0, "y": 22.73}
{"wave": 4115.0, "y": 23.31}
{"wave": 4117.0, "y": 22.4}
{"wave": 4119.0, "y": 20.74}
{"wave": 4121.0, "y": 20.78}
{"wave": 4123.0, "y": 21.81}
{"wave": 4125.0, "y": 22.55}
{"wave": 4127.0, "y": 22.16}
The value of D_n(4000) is 1.87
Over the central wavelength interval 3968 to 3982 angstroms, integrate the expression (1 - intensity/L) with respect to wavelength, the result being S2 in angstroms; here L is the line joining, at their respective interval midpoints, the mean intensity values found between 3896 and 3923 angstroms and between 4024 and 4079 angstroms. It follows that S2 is 4.0 angstroms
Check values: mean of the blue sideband 15.4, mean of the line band 13.2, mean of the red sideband 21.9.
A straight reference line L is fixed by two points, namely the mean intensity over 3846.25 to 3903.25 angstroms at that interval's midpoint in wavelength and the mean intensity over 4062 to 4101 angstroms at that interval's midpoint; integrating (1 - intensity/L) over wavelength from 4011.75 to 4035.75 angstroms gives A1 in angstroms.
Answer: -3.9 angstroms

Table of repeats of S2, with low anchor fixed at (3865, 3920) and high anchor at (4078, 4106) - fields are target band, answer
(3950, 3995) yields 3.7 angstroms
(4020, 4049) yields -4.1 angstroms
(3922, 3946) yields 7.2 angstroms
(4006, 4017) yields -2.4 angstroms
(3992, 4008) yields -2.6 angstroms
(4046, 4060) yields -1.9 angstroms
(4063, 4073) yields -0.6 angstroms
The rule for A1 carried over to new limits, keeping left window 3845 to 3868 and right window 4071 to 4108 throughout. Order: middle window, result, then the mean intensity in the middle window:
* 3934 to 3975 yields 9.1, 12.5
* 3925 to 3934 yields 3.2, 9.69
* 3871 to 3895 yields 1.7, 12.2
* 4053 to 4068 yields -0.6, 21.3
